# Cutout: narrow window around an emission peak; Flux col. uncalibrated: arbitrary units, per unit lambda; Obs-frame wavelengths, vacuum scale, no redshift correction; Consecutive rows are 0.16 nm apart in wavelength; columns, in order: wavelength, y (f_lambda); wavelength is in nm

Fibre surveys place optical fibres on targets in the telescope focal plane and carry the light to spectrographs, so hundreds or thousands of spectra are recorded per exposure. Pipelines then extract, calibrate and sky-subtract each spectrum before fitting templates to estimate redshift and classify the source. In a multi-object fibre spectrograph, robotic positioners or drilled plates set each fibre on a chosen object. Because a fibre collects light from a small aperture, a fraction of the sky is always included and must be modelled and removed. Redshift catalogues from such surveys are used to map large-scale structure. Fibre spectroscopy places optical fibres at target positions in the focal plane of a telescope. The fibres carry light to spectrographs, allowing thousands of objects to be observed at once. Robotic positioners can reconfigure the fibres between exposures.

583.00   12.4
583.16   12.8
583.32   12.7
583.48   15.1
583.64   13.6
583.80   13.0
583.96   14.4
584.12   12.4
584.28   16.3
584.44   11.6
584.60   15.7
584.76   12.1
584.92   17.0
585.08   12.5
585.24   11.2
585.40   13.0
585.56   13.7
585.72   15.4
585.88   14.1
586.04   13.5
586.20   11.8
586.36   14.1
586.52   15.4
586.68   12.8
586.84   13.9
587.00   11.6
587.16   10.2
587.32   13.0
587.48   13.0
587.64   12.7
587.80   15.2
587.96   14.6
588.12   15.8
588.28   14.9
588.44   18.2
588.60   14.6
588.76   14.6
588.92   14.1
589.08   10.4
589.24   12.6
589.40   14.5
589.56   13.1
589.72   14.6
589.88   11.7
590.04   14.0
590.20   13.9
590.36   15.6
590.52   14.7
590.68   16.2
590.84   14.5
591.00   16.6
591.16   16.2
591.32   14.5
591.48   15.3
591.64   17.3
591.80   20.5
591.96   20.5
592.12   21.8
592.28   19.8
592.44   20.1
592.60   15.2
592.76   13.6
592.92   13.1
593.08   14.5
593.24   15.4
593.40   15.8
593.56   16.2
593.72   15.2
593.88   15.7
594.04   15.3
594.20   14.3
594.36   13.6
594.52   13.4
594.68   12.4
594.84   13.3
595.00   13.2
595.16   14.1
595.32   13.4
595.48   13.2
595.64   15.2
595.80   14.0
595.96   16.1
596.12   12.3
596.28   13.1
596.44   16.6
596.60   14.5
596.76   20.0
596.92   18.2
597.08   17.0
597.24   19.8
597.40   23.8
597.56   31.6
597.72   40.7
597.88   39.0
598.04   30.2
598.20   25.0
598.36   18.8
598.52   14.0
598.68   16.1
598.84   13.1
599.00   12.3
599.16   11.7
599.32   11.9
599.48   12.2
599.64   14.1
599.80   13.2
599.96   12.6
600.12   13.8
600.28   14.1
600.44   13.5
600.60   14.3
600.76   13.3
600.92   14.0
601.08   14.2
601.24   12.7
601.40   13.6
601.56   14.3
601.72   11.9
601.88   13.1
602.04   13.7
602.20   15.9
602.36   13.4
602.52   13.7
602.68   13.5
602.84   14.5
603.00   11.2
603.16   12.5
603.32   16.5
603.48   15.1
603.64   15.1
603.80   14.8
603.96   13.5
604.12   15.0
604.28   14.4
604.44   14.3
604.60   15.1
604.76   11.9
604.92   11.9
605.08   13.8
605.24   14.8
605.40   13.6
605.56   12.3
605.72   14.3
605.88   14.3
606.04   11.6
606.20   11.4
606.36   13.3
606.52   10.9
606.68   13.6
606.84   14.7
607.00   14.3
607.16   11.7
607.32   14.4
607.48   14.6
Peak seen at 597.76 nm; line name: [O III] 5007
